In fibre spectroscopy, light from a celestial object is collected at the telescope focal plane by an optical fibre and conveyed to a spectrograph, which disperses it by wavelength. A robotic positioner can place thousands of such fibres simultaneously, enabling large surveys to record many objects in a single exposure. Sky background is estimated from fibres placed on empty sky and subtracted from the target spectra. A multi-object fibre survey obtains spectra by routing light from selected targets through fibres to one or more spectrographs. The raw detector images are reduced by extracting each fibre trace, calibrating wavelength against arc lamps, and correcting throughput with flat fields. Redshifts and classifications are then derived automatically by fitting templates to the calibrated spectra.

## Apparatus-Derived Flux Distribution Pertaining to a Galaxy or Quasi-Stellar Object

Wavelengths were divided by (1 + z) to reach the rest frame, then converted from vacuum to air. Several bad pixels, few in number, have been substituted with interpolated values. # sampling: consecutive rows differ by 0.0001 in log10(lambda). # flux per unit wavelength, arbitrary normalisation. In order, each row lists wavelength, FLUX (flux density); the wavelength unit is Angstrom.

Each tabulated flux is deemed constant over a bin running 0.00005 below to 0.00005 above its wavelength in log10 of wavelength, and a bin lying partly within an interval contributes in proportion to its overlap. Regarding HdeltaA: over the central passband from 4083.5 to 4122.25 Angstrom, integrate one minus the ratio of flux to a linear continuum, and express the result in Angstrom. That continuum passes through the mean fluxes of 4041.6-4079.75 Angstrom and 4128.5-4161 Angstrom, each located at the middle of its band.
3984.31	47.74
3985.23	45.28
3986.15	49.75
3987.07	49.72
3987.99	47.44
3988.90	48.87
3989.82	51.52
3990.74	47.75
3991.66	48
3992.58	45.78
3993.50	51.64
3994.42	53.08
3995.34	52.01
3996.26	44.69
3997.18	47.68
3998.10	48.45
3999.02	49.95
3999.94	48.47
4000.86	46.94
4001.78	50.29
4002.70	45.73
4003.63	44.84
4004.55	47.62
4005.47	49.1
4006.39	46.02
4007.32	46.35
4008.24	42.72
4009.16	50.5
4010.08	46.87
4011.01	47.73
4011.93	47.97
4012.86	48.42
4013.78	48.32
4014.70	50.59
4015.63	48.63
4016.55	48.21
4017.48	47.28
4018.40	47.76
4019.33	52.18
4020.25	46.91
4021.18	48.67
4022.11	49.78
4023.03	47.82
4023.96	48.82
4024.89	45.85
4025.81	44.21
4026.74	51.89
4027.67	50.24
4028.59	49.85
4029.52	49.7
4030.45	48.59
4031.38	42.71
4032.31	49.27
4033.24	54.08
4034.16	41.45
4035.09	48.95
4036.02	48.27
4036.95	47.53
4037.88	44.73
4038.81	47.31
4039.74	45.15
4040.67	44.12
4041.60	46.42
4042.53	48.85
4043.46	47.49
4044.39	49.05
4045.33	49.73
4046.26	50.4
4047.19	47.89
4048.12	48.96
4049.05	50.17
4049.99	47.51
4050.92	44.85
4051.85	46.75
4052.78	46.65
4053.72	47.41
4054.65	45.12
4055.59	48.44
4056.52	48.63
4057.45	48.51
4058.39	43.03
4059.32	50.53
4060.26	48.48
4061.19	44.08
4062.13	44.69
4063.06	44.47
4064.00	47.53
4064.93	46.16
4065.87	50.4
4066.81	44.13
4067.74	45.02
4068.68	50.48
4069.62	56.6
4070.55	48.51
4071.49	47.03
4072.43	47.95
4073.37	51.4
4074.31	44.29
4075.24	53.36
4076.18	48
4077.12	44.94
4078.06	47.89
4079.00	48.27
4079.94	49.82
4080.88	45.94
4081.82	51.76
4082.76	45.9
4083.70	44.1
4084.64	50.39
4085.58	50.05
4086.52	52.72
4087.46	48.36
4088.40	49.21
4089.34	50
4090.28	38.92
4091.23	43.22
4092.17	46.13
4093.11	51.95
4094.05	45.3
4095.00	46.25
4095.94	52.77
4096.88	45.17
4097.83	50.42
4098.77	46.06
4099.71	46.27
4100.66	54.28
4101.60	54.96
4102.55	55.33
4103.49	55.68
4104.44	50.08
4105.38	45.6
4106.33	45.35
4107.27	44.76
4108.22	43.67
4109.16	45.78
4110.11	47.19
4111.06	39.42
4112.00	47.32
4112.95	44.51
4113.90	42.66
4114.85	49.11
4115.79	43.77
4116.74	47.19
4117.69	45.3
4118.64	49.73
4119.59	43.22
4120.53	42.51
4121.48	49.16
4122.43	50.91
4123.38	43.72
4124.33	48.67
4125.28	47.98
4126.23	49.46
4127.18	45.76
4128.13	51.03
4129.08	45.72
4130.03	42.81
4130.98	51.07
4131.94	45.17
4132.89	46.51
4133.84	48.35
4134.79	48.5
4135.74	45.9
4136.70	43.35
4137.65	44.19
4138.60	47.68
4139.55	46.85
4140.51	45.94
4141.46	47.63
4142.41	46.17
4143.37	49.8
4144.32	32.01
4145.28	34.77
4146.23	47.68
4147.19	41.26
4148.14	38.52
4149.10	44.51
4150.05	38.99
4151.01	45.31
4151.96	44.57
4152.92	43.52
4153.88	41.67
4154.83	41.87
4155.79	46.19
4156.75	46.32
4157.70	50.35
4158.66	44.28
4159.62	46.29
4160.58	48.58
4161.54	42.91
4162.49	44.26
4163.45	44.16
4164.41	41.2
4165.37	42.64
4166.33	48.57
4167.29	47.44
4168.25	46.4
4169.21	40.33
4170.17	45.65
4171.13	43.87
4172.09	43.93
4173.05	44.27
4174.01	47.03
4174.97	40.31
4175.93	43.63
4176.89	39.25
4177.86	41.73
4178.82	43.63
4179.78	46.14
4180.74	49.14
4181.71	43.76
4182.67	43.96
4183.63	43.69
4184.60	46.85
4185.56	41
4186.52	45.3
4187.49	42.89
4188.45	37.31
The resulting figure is -1.0 Angstrom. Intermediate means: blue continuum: 47.8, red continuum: 44.8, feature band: 47.5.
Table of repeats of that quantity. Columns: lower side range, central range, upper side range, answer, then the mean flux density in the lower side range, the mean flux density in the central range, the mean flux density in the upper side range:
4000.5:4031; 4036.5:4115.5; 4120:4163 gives -1.6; 48.1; 47.7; 45.3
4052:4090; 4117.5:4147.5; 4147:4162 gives -0.5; 48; 45.9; 44.1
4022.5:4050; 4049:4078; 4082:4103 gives 0.4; 47.9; 47.5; 48.6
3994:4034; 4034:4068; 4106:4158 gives 0.2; 48.2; 47.1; 45.3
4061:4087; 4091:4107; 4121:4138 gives -0.5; 48.1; 49.2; 47.1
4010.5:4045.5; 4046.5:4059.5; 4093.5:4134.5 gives 0.1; 48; 47.5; 47.4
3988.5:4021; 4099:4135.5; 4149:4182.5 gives -1.4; 48.3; 47.3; 44.4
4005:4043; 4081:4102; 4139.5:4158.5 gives -1.3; 47.8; 48.3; 43.6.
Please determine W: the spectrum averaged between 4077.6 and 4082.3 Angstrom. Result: 48.7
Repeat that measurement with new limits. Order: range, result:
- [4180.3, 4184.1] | 45.1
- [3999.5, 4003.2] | 47.8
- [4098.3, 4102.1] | 50.4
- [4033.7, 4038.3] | 46.2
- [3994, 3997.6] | 49.3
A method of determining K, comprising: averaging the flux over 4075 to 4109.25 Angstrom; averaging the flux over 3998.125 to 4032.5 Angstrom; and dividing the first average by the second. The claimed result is 1.0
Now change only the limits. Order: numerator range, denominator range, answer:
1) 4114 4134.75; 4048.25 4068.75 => 1.00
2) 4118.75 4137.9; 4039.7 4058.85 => 0.99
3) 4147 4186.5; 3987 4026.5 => 0.92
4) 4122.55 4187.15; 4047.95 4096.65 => 0.94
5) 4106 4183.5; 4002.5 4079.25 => 0.94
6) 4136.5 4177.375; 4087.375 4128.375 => 0.93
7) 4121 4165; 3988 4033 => 0.94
